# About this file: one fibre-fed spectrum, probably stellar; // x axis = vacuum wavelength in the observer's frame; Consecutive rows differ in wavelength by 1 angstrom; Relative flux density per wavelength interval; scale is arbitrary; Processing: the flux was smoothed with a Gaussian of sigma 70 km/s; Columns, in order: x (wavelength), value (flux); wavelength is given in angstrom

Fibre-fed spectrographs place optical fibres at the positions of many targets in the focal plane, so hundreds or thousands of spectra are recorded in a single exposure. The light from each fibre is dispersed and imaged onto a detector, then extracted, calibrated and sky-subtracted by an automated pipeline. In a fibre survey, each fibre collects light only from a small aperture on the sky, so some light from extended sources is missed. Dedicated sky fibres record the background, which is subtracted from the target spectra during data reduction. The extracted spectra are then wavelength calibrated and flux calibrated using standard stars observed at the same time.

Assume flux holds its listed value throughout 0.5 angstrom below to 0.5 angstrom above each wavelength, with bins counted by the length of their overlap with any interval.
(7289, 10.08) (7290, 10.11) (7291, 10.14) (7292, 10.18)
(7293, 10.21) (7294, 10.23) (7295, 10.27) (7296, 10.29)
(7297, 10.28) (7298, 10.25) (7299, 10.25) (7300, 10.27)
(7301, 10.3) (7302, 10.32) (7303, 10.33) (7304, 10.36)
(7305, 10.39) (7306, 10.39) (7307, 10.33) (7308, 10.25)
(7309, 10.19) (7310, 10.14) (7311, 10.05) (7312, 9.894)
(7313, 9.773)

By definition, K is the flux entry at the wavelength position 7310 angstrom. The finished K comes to 10.14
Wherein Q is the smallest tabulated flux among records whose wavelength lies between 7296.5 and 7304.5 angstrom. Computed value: 10.25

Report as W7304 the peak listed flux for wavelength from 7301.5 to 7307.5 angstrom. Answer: 10.39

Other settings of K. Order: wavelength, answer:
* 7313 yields 9.773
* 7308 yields 10.25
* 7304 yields 10.36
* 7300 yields 10.27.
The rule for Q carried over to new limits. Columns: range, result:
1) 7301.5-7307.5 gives 10.32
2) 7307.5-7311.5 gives 10.05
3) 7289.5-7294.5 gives 10.11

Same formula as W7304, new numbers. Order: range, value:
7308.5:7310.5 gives 10.19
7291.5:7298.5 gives 10.29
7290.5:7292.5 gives 10.18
